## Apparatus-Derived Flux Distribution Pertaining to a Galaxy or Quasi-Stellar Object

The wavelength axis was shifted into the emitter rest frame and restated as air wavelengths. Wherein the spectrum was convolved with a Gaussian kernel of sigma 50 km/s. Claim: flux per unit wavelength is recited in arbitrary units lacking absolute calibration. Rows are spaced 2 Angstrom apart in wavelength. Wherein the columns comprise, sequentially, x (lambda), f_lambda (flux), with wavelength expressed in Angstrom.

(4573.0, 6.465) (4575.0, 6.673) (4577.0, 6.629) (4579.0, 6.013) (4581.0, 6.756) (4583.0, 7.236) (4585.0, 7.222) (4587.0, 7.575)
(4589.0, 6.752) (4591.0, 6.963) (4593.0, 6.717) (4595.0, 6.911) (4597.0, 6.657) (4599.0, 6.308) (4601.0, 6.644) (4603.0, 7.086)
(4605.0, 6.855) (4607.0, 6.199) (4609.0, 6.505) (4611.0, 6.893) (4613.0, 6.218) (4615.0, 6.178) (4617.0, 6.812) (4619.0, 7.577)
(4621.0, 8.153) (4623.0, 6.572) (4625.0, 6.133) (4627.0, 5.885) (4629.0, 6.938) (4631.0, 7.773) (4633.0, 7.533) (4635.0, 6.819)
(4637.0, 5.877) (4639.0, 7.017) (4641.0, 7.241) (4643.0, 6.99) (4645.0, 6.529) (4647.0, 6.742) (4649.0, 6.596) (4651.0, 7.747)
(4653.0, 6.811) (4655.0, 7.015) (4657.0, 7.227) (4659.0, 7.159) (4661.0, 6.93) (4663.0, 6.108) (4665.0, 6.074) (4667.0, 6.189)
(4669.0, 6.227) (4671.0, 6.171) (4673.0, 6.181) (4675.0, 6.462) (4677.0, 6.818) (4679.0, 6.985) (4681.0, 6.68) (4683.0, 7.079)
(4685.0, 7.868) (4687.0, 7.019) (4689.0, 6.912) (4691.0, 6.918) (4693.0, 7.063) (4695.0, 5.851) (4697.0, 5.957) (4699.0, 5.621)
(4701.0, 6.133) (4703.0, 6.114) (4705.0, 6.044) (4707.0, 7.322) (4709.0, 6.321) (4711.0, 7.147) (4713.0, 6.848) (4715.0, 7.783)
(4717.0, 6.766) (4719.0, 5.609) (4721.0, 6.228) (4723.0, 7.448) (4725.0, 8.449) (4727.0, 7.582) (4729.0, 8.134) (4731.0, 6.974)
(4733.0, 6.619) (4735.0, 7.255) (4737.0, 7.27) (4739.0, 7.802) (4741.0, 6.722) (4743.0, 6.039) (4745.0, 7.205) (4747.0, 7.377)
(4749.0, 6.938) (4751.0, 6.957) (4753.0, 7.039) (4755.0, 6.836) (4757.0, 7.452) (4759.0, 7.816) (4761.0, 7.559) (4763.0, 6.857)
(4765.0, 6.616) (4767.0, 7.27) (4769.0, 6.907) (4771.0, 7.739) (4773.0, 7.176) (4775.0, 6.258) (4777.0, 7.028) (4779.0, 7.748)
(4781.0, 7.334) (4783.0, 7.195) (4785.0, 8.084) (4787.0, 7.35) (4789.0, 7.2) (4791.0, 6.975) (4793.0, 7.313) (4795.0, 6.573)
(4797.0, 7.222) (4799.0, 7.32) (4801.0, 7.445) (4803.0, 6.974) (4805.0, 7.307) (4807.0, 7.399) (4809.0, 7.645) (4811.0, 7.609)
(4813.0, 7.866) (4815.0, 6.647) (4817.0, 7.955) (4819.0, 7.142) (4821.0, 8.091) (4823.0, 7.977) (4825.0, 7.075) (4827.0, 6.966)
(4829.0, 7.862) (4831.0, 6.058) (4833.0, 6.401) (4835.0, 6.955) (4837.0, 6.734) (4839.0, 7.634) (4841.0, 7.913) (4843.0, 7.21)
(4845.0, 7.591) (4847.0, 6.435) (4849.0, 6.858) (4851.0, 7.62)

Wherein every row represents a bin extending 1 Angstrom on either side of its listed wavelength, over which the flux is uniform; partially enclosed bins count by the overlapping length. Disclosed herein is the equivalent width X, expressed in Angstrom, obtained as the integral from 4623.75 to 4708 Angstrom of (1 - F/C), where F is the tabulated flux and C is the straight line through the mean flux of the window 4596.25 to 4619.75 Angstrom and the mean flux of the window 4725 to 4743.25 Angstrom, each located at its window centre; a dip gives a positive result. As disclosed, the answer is 3.0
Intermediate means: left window 6.65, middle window 6.68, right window 7.27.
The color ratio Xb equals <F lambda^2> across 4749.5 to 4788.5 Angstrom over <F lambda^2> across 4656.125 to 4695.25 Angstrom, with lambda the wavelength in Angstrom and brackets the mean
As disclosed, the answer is 1.1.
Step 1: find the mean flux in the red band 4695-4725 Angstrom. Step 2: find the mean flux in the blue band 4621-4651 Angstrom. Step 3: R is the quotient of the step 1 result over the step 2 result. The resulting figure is 1.0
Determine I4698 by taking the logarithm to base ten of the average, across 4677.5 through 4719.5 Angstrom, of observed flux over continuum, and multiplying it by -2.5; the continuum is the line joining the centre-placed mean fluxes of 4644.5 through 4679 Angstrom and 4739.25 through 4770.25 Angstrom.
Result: 0.02 mag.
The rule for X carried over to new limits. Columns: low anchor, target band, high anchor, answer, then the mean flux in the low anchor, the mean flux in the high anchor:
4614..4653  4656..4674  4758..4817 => 1.3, 6.9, 7.27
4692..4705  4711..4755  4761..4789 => -3.3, 6.12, 7.21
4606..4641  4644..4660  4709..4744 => -0.3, 6.78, 7.08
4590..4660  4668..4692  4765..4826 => 0.7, 6.84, 7.32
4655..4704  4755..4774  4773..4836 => -0.5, 6.58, 7.26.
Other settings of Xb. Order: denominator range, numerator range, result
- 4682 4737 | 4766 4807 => 1.09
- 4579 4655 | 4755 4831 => 1.15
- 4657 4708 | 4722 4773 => 1.13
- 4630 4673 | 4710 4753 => 1.08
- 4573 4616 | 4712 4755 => 1.12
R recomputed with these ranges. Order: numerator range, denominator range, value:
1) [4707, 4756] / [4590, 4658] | 1.03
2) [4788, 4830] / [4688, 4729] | 1.09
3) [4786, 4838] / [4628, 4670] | 1.06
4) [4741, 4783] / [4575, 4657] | 1.04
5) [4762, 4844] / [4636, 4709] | 1.09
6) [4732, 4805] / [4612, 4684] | 1.06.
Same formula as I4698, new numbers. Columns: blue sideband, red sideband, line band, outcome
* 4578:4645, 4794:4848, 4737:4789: -0.006 mag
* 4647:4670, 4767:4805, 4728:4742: -0.035 mag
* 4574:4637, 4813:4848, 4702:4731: 0.004 mag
